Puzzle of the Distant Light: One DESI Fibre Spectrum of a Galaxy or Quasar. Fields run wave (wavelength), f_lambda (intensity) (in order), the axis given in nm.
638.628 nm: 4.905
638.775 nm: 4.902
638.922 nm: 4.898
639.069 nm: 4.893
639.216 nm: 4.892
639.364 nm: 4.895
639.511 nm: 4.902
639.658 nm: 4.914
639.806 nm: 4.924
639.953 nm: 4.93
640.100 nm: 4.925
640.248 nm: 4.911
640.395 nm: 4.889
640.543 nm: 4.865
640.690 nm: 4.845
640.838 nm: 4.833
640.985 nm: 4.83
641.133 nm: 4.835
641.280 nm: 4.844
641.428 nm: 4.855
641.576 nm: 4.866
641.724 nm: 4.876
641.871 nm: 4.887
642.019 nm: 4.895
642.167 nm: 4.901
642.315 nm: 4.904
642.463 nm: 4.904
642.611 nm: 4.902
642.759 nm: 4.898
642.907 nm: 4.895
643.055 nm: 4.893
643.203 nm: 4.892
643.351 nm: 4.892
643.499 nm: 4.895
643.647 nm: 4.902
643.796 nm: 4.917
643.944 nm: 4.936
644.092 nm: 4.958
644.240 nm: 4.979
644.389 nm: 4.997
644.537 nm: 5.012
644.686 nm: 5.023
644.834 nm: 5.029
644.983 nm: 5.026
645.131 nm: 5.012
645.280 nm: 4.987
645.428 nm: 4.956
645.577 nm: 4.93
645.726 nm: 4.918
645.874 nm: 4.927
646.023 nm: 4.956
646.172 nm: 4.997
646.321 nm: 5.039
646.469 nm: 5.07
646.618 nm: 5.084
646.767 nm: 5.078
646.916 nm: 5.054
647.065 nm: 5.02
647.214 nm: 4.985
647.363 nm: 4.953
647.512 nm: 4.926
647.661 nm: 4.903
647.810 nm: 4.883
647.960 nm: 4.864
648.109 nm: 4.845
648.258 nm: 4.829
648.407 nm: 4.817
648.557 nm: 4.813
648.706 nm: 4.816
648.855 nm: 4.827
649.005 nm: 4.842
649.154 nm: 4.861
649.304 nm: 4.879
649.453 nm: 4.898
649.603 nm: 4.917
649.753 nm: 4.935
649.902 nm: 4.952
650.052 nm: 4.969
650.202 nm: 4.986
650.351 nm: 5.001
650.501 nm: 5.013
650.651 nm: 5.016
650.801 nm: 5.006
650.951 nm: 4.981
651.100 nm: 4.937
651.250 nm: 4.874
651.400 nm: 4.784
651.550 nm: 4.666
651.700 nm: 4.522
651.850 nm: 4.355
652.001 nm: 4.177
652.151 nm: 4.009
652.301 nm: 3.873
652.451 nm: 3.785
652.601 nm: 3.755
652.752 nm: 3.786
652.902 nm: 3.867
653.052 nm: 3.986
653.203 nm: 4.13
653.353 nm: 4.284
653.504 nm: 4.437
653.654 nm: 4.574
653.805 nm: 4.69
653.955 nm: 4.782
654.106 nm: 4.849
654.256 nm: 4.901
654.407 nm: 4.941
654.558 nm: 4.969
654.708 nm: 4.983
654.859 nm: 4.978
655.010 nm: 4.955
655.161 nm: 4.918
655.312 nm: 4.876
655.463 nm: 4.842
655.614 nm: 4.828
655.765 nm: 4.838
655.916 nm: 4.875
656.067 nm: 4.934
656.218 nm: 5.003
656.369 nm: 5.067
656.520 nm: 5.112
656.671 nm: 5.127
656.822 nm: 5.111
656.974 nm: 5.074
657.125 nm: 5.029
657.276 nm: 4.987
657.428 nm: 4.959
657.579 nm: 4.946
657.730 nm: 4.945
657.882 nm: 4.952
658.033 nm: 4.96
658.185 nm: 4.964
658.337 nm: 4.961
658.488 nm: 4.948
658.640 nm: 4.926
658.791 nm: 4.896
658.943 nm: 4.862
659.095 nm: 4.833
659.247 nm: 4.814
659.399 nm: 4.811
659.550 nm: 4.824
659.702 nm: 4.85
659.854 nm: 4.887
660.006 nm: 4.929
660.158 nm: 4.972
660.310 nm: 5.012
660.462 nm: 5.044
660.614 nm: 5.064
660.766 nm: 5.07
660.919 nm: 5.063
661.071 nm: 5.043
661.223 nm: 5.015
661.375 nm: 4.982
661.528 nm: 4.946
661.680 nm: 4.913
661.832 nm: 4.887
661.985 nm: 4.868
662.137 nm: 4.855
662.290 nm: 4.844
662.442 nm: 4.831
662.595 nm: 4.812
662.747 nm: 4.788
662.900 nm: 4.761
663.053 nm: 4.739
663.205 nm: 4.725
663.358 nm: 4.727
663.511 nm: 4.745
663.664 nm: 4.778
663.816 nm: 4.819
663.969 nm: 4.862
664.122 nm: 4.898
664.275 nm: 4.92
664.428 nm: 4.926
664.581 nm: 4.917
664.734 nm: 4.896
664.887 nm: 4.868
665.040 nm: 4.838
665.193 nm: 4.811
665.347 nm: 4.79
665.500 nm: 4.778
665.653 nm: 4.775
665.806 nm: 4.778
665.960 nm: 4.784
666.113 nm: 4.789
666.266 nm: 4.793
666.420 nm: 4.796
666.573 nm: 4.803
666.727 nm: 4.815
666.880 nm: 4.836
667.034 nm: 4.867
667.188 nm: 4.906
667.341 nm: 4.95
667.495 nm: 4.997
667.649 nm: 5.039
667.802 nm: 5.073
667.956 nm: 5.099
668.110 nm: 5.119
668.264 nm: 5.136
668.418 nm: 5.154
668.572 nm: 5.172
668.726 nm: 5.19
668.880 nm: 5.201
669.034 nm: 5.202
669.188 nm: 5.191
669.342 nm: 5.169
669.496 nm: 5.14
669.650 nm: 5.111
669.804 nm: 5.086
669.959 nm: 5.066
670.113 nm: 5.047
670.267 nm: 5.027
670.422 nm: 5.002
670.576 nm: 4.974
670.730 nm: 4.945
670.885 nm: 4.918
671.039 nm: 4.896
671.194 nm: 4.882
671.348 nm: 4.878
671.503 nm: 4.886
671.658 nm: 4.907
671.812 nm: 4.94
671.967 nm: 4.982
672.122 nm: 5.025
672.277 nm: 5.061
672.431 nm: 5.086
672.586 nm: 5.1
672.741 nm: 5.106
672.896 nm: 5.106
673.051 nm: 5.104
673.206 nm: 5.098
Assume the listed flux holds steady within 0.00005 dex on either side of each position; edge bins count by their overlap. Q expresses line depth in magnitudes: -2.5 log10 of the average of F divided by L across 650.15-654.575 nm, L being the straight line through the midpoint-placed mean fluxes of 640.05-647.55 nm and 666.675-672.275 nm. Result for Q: 0.10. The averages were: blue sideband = 4.94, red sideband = 5.02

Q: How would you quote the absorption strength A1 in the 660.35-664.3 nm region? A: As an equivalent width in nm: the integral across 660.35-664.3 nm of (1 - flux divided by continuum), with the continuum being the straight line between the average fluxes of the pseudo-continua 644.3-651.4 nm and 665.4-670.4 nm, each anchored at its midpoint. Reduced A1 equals 0.08 nm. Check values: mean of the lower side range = 4.95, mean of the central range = 4.89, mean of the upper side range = 5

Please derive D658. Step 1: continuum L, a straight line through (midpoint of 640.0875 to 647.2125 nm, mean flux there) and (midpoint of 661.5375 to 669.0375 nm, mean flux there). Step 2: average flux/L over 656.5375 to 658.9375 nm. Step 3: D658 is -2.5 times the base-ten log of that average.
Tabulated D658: -0.017 mag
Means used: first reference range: 4.94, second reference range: 4.89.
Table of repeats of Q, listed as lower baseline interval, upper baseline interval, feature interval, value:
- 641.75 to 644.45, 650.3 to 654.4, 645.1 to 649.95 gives -0.050 mag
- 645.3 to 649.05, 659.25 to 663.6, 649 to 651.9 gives 0.011 mag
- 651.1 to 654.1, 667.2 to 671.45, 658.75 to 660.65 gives -0.063 mag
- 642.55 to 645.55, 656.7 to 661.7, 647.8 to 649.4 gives 0.025 mag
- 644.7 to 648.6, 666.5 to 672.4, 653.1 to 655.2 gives 0.056 mag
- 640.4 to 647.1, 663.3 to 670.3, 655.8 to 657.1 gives -0.019 mag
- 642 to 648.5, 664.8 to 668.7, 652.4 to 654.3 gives 0.152 mag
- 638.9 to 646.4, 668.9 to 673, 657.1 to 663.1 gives 0.015 mag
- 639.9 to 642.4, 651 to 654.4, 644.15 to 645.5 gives -0.063 mag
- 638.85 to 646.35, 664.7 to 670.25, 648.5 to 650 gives 0.013 mag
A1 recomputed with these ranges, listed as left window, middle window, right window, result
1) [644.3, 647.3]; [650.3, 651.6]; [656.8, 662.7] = 0.015 nm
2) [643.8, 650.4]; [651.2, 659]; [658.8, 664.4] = 0.322 nm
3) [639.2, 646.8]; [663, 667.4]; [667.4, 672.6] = 0.177 nm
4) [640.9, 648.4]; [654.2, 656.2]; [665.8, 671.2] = 0.021 nm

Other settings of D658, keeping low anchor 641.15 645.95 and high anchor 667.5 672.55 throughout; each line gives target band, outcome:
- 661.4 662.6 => 0.03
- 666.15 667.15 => 0.05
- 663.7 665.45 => 0.04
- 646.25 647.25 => -0.02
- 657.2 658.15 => 0.01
